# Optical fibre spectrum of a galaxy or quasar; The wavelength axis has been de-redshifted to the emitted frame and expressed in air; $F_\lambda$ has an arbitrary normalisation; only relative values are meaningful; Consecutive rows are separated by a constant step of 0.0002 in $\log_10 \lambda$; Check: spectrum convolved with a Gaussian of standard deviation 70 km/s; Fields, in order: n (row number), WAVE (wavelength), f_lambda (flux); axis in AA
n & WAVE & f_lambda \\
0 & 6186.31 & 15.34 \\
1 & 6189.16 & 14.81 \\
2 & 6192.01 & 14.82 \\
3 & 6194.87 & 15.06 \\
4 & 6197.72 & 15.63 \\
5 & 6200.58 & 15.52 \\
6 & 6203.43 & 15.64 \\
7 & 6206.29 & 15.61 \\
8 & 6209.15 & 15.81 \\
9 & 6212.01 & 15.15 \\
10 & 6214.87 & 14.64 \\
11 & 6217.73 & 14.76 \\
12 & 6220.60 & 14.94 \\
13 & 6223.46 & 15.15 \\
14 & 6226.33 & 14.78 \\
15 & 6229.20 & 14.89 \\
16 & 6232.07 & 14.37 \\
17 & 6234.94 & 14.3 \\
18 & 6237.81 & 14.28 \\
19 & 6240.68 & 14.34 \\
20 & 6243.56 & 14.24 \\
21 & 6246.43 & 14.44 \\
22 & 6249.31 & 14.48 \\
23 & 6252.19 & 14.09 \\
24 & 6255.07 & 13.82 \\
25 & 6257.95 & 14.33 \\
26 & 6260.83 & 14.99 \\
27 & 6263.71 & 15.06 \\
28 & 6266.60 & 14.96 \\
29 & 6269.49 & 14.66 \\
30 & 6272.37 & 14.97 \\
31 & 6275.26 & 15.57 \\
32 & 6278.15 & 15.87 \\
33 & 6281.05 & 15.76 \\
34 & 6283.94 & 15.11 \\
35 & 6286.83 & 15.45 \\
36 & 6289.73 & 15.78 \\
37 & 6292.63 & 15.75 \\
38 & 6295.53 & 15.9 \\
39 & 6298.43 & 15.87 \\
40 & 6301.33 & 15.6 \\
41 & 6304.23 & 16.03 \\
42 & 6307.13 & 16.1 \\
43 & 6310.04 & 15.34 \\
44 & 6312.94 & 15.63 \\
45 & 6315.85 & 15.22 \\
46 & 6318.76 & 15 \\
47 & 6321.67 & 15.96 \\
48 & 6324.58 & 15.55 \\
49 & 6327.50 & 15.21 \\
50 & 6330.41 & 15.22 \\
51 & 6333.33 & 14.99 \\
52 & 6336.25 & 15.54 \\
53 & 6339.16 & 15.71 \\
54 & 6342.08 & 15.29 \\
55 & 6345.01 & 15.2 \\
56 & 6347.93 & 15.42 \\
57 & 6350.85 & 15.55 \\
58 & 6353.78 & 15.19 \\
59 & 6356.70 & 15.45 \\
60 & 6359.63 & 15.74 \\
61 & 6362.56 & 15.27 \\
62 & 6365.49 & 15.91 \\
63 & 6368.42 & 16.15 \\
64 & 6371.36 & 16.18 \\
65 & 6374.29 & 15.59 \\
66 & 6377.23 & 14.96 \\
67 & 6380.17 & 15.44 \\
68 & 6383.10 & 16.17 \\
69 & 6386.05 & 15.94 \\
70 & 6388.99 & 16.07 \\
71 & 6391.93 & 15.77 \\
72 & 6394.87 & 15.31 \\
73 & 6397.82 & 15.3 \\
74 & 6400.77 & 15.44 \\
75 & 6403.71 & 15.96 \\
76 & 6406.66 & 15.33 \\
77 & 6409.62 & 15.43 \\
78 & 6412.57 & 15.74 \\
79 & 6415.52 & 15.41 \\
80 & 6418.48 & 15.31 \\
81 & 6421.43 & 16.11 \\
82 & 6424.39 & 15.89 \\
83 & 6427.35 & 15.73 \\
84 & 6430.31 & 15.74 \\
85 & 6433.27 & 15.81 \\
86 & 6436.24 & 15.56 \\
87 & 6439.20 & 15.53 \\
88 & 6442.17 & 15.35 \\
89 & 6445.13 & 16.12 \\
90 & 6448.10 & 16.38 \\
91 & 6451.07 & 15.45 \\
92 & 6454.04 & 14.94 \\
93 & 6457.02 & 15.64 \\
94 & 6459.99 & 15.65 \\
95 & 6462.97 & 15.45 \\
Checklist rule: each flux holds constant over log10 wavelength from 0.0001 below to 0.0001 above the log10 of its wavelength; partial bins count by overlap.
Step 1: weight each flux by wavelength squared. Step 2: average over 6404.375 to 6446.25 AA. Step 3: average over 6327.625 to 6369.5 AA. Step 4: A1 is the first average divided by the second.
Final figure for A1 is 1.04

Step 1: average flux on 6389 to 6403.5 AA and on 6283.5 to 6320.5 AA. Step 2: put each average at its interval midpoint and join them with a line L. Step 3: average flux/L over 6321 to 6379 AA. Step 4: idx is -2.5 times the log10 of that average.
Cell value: 0.007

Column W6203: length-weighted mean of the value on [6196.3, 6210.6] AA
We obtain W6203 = 15.6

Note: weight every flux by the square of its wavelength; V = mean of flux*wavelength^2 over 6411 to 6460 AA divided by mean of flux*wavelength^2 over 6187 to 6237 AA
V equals 1.1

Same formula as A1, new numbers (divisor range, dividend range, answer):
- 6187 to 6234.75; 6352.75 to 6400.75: 1.09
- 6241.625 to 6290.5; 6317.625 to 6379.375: 1.07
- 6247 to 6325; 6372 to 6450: 1.07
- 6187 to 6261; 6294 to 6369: 1.09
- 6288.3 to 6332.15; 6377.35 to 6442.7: 1.03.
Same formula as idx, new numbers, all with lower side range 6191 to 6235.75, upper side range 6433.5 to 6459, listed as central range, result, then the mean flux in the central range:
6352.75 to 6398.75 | -0.014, 15.7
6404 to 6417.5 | 0.003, 15.5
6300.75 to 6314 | -0.032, 15.8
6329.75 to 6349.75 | 0.002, 15.3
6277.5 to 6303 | -0.029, 15.7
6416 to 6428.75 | -0.011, 15.7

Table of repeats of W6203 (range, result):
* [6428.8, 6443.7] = 15.6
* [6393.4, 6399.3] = 15.3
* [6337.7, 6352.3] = 15.4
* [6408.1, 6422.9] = 15.6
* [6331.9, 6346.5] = 15.3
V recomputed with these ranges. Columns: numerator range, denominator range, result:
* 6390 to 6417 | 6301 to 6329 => 1.03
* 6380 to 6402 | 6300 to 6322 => 1.03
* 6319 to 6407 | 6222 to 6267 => 1.11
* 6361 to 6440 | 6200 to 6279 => 1.11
